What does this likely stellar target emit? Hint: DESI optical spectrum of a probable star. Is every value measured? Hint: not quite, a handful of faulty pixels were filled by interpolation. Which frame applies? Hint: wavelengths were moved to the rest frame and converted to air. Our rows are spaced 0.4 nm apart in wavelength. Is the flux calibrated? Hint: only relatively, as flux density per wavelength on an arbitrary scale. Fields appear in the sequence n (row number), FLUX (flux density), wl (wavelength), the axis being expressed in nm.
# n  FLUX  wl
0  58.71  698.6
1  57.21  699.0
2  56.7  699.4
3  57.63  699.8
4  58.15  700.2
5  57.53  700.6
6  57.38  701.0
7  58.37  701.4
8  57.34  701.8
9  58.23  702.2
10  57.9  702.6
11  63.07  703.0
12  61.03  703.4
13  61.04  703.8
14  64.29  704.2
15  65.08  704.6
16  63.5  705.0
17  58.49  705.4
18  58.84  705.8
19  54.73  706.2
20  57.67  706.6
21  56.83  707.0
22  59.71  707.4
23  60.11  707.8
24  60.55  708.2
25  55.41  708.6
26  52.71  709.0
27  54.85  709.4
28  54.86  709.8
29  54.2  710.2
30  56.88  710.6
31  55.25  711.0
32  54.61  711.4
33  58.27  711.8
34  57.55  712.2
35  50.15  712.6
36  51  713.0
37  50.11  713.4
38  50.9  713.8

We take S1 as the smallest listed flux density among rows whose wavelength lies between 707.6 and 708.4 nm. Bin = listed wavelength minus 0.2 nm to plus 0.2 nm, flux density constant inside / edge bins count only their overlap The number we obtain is 60.11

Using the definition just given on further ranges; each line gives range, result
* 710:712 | 54.2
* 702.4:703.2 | 57.9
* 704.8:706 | 58.49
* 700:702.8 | 57.34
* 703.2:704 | 61.03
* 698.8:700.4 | 56.7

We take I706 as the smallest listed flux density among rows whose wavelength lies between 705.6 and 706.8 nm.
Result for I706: 54.73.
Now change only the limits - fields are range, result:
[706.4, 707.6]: 56.83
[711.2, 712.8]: 50.15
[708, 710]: 52.71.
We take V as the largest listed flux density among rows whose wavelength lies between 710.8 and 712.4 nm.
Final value 58.27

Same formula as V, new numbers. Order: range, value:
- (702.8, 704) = 63.07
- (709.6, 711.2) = 56.88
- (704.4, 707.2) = 65.08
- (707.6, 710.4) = 60.55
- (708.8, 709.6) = 54.85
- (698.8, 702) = 58.37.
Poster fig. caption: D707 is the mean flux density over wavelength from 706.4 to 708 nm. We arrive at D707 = 58.6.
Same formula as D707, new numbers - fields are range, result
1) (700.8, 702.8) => 57.8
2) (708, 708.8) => 58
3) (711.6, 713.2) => 54.2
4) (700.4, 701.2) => 57.5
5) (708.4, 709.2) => 54.1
